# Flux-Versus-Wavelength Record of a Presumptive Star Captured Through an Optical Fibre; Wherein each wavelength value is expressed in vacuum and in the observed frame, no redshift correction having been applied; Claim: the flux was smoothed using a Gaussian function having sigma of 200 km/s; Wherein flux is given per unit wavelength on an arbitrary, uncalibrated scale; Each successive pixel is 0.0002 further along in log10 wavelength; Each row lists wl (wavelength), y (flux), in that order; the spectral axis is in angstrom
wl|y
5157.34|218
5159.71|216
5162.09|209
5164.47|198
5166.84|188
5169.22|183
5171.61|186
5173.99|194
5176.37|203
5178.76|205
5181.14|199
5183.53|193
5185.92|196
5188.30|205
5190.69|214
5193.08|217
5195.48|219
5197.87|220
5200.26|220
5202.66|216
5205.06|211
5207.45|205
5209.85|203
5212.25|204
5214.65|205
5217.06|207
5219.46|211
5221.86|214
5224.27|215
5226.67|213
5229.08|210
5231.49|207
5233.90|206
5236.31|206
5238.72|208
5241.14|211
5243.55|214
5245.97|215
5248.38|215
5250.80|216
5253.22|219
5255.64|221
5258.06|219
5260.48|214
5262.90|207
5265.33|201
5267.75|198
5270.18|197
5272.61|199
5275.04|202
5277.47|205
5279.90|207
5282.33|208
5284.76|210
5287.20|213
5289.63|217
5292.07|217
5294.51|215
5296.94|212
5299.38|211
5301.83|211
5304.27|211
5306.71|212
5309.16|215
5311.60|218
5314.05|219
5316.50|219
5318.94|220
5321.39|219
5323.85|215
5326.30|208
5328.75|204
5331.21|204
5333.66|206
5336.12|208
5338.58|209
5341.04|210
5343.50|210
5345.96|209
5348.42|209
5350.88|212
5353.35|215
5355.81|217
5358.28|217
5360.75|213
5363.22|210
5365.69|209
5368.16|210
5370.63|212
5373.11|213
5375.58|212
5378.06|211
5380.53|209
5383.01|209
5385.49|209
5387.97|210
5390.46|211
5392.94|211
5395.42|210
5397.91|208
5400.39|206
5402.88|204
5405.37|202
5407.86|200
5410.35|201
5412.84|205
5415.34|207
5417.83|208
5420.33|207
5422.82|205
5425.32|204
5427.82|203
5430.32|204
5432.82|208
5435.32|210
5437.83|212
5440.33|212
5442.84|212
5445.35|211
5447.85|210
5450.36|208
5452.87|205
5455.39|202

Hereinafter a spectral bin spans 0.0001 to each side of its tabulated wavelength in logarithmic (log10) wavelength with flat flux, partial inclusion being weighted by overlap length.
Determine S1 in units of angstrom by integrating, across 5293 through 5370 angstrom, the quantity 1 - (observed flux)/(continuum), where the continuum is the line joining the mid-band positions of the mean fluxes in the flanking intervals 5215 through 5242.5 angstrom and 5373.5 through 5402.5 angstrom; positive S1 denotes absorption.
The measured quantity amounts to -0.9 angstrom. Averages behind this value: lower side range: 210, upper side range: 210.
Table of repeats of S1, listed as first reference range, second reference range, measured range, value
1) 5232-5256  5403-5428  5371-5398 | -0.6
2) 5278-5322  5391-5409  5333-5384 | -0.4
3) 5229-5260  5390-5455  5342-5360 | -0.3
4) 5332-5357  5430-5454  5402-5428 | 0.7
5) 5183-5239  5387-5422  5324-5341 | 0.0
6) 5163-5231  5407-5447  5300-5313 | -0.5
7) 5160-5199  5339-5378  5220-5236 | -0.5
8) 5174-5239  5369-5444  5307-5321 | -0.7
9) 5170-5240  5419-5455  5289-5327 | -1.4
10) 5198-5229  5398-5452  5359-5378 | -0.3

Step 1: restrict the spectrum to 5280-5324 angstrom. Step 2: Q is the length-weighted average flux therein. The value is 214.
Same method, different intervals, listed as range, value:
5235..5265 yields 213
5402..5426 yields 204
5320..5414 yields 209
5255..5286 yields 206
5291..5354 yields 212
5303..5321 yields 217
